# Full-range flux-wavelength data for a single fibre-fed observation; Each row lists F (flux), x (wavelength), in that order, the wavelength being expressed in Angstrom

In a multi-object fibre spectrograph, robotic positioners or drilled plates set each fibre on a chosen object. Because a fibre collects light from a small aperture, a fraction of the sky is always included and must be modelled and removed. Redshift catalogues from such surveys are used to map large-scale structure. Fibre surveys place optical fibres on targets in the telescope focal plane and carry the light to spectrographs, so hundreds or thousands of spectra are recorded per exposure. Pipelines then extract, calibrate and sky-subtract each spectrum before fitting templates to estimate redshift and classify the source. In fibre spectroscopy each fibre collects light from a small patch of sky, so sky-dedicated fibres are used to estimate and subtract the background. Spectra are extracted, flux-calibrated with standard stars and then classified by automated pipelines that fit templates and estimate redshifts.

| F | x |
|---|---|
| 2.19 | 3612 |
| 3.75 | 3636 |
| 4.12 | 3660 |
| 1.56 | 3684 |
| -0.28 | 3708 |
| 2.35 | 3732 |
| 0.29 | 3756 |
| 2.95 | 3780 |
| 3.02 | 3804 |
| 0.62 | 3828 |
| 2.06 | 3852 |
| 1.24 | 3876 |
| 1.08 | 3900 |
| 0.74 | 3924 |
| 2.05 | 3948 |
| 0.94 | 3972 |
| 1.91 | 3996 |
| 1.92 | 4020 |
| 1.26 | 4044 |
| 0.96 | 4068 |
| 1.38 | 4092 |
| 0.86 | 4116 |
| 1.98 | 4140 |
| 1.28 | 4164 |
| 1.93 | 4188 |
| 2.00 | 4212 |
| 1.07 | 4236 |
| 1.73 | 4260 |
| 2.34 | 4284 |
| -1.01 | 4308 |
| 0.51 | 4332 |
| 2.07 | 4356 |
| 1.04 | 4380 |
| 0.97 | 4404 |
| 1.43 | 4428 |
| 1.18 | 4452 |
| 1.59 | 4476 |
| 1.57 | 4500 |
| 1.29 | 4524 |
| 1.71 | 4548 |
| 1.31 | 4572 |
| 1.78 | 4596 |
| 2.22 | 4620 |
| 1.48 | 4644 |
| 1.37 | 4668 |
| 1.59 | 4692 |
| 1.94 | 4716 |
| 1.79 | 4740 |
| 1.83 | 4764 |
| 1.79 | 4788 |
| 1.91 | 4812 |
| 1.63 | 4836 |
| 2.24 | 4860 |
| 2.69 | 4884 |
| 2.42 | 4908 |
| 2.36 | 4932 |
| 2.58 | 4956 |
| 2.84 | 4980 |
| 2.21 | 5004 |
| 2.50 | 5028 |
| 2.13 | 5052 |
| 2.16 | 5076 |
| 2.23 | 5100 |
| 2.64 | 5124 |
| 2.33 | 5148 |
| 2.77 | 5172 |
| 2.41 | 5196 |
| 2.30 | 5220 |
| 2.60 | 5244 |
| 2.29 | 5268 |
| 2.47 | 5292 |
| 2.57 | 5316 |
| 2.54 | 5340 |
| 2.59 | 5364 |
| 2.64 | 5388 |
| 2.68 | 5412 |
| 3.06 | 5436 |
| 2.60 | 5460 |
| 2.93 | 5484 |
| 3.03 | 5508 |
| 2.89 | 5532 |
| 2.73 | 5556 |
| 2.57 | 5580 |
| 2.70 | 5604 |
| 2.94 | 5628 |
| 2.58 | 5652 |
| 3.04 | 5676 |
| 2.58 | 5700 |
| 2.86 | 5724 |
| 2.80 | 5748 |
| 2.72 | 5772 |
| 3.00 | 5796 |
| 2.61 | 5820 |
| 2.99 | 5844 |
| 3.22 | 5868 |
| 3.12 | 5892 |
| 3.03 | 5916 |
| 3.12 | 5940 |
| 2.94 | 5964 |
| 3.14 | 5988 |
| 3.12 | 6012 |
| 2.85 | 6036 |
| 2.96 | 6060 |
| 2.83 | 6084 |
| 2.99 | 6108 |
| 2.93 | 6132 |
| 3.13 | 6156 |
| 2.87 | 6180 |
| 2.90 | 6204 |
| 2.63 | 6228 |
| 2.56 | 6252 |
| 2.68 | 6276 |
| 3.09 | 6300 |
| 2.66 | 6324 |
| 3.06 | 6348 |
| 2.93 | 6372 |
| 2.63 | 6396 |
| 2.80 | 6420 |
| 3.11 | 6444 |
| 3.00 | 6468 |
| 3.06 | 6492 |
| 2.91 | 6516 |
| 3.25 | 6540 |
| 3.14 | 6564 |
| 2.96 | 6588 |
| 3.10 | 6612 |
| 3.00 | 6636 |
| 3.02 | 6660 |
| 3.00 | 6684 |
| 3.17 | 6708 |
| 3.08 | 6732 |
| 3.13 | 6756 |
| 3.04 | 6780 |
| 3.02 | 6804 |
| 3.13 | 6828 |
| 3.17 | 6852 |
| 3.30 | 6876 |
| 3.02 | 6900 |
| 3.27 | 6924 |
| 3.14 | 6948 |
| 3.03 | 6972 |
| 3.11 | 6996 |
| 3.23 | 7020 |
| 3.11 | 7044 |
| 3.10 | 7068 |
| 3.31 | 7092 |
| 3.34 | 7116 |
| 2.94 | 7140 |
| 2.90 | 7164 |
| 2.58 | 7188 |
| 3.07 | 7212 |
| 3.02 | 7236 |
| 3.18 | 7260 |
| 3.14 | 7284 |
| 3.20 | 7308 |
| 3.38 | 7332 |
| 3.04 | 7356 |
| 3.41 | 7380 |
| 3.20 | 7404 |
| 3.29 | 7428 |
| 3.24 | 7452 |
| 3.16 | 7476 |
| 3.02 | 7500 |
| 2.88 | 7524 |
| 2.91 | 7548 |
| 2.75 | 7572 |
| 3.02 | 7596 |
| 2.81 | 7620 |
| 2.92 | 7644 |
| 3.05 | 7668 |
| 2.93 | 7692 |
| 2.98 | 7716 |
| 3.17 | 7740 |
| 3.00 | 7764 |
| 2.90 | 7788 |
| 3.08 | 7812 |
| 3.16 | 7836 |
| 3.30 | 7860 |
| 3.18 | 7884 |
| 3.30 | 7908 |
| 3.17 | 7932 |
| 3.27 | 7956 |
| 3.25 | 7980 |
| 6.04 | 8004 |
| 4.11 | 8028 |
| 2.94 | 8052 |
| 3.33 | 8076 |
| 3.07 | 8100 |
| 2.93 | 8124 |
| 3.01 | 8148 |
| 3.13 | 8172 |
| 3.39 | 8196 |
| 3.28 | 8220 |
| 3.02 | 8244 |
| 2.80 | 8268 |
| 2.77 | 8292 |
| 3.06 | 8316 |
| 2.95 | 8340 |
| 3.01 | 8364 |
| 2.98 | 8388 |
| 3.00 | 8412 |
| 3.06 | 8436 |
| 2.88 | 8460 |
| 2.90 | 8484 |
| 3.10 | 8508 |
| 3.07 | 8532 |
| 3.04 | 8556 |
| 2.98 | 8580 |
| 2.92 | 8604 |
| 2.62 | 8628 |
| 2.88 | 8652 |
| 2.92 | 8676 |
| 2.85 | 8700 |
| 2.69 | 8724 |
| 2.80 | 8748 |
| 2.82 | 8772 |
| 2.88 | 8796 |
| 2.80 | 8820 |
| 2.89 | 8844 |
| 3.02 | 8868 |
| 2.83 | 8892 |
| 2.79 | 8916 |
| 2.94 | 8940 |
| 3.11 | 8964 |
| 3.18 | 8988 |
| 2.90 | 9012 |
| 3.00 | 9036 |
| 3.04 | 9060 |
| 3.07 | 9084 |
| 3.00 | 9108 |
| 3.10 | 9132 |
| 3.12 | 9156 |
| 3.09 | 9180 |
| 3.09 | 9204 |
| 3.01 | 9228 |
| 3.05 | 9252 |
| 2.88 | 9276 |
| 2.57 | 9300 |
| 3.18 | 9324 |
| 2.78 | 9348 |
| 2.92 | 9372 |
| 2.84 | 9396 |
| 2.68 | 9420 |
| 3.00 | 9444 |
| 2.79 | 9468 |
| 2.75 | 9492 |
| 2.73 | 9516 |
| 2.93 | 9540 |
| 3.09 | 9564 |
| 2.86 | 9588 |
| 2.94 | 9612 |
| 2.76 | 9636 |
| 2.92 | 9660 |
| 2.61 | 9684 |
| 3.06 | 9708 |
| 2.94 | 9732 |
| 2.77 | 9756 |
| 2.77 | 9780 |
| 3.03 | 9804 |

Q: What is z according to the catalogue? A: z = 0.220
